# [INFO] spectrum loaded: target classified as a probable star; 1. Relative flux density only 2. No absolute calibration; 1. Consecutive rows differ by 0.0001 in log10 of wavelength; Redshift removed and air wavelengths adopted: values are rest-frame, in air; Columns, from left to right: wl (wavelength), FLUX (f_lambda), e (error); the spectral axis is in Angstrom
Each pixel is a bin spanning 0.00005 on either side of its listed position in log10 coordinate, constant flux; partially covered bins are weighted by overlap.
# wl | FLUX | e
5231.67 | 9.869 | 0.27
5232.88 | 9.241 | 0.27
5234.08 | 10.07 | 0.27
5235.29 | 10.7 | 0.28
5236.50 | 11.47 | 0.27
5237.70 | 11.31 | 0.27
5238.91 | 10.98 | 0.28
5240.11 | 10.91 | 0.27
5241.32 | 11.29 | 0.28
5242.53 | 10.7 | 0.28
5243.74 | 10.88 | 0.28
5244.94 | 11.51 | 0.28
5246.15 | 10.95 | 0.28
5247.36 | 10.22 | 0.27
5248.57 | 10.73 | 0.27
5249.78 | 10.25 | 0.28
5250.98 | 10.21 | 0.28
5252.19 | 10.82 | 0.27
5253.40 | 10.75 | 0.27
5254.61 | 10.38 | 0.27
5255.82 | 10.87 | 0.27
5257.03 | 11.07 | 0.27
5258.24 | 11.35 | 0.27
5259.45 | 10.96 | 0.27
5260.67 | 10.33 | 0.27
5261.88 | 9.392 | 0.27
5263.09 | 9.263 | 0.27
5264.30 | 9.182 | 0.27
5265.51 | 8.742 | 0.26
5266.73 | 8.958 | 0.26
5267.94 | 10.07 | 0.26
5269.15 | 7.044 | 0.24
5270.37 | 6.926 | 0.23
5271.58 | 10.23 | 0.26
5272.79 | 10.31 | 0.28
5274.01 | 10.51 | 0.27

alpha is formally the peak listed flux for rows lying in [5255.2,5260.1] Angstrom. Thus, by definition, 11.35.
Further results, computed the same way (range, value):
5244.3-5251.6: 11.51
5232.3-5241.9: 11.47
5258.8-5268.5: 10.96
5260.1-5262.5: 10.33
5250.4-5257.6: 11.07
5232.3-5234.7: 10.07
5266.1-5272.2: 10.23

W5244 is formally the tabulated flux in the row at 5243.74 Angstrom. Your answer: 10.88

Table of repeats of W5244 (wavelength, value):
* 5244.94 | 11.51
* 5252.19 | 10.82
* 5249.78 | 10.25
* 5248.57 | 10.73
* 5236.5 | 11.47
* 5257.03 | 11.07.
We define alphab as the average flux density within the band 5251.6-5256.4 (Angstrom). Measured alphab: 10.7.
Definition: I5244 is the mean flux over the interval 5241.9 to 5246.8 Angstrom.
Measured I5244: 11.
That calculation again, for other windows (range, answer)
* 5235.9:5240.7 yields 11.2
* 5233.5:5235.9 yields 10.4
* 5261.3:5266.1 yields 9.16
